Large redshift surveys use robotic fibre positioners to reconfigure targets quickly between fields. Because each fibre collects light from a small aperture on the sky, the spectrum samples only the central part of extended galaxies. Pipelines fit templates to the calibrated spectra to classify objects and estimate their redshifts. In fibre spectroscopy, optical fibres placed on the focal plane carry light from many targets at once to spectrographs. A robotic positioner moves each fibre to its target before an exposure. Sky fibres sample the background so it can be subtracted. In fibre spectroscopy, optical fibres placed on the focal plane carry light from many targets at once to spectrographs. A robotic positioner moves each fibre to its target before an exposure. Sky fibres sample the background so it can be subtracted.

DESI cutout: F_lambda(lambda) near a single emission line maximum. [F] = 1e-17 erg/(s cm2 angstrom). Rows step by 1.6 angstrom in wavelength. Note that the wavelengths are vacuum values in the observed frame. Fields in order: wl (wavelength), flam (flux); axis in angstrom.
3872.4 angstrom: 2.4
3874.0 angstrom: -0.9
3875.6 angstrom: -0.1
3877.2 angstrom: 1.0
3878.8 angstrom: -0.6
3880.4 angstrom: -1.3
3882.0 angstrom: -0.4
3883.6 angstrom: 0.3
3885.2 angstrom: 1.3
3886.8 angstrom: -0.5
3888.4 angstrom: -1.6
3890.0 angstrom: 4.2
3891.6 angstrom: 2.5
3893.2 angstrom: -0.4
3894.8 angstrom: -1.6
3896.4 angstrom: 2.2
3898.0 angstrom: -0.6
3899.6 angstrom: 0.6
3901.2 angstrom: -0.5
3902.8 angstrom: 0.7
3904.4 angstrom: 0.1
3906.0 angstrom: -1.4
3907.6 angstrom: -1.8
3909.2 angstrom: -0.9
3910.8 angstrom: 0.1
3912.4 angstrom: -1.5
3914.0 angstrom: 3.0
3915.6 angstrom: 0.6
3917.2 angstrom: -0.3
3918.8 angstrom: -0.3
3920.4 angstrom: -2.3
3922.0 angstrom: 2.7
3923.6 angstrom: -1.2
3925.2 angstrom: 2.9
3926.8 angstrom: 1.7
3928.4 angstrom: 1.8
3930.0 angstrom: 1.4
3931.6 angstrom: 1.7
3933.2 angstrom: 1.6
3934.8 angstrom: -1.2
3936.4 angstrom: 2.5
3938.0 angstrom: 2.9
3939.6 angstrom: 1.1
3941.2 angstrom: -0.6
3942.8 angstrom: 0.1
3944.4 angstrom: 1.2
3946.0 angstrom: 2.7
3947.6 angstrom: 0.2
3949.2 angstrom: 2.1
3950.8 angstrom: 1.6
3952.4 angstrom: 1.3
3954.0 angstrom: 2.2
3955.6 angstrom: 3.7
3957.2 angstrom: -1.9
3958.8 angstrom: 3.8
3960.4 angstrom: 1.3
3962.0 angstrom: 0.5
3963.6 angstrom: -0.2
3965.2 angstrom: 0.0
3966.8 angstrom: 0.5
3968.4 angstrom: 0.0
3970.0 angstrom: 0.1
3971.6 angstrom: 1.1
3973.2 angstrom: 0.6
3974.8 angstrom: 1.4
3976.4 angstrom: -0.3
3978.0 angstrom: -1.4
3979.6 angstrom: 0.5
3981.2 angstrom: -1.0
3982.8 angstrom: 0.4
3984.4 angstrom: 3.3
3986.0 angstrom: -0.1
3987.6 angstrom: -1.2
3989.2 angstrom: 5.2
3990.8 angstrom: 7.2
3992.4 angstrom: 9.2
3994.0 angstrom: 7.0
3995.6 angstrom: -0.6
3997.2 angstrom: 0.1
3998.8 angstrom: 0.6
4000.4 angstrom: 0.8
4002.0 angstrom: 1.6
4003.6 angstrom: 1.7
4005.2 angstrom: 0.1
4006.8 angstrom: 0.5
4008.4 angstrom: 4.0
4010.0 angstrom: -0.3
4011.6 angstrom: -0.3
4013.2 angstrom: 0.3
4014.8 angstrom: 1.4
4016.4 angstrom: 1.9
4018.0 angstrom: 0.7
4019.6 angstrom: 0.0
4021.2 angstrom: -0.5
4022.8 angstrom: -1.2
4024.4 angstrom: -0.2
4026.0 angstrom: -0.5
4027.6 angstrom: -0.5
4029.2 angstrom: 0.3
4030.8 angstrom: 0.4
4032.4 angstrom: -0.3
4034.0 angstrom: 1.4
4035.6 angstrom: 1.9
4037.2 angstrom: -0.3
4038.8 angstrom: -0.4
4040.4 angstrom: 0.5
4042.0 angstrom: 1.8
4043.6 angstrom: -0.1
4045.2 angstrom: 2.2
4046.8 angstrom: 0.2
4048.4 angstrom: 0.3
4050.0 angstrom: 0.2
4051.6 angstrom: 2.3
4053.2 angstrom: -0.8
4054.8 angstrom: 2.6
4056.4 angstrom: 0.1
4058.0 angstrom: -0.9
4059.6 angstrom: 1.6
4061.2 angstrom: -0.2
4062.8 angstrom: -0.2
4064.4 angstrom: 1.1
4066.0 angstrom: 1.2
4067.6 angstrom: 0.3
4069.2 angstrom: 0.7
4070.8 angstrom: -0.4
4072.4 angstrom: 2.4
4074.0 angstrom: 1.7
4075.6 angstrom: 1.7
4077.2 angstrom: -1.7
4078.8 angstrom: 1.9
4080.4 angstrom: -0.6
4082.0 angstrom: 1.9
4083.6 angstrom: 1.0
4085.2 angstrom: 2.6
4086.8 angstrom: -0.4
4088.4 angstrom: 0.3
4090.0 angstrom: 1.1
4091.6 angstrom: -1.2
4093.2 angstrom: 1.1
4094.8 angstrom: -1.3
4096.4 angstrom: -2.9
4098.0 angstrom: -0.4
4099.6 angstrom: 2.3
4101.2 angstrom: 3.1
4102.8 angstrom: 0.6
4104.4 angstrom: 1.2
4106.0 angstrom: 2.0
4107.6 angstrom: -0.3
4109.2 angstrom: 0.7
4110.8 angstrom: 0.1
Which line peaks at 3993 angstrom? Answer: [O II]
